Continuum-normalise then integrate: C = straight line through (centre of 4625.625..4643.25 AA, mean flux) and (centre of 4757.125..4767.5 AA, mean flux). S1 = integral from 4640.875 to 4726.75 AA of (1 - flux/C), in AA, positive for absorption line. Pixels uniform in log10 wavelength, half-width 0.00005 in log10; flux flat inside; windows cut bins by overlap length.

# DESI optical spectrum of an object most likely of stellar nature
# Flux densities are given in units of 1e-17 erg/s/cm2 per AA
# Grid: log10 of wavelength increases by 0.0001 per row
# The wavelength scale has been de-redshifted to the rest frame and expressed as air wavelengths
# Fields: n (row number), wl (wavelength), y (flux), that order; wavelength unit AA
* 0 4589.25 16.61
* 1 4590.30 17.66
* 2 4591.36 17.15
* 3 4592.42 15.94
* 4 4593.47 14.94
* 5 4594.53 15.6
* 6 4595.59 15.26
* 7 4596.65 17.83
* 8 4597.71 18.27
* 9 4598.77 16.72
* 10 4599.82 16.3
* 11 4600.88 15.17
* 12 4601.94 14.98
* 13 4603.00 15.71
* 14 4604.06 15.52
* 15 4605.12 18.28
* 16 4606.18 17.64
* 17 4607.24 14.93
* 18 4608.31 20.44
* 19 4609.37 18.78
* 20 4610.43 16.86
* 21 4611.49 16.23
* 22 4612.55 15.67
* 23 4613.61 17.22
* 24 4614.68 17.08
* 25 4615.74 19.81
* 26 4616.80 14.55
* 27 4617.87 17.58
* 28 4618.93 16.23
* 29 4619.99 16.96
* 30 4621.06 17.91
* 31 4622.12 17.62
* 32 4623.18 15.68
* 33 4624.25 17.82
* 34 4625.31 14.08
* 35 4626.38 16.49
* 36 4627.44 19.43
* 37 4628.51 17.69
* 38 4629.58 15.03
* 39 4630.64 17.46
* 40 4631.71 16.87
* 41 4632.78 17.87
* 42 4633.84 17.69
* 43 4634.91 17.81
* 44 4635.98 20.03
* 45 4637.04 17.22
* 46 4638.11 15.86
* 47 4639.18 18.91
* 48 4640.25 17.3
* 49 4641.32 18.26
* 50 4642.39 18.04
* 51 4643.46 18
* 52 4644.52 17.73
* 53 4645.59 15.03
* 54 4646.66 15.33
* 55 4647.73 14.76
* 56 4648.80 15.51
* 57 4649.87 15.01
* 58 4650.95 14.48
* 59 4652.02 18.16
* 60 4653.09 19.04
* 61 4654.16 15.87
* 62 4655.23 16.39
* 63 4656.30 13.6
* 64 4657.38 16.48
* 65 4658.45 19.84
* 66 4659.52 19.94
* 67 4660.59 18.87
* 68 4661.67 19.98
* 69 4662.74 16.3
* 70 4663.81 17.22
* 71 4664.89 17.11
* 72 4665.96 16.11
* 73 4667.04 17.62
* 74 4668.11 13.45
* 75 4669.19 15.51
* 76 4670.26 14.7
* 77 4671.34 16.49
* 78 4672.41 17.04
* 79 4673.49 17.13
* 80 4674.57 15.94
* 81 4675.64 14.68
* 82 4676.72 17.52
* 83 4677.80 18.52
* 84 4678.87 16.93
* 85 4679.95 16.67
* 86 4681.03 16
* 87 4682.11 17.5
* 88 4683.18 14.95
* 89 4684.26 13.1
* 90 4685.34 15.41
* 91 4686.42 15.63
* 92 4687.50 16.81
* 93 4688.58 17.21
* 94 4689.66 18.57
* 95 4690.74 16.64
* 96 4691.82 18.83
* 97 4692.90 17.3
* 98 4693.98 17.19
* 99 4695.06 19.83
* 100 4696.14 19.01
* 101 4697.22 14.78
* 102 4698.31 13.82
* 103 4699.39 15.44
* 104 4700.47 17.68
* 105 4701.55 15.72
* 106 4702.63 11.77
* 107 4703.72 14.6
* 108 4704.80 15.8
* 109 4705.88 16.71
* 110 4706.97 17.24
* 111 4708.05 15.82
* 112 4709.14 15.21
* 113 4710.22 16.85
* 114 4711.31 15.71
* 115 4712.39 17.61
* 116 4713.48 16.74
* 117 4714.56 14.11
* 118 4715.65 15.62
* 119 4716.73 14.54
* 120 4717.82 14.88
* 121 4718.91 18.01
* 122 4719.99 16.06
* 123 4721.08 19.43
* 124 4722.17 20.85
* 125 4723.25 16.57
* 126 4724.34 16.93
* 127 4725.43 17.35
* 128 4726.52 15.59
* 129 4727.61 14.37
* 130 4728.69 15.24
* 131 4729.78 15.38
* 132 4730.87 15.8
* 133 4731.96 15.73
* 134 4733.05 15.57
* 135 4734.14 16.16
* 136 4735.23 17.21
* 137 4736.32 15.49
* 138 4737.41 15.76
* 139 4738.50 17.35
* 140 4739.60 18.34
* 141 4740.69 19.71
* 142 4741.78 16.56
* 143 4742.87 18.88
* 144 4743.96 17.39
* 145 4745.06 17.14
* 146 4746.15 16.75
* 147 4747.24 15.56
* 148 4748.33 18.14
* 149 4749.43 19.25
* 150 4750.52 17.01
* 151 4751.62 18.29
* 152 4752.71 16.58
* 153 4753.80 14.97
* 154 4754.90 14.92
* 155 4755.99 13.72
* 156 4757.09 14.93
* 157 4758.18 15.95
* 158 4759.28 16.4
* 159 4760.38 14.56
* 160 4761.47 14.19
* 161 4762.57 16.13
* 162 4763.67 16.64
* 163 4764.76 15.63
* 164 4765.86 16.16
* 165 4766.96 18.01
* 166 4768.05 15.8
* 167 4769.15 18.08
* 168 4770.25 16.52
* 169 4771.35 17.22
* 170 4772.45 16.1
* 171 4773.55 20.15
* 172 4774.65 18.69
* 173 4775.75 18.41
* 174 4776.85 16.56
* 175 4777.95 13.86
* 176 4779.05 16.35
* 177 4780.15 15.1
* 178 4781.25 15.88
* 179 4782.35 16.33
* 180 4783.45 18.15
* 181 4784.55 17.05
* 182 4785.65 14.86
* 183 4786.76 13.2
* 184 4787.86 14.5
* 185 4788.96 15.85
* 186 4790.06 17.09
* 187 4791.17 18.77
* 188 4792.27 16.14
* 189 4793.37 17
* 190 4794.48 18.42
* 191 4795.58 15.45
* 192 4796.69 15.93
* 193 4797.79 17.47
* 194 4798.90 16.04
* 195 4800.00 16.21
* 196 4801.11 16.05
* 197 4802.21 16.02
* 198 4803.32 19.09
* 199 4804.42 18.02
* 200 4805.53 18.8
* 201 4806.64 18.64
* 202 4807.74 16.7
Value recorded 1.9 AA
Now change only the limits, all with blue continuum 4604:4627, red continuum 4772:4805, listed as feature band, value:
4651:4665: -0.5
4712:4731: 0.4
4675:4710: 1.0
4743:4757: 0.1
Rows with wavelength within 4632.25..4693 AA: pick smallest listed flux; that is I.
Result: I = 13.1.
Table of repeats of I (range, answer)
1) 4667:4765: 11.77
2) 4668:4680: 13.45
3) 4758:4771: 14.19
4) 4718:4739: 14.37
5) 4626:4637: 15.03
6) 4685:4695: 15.41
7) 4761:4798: 13.2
